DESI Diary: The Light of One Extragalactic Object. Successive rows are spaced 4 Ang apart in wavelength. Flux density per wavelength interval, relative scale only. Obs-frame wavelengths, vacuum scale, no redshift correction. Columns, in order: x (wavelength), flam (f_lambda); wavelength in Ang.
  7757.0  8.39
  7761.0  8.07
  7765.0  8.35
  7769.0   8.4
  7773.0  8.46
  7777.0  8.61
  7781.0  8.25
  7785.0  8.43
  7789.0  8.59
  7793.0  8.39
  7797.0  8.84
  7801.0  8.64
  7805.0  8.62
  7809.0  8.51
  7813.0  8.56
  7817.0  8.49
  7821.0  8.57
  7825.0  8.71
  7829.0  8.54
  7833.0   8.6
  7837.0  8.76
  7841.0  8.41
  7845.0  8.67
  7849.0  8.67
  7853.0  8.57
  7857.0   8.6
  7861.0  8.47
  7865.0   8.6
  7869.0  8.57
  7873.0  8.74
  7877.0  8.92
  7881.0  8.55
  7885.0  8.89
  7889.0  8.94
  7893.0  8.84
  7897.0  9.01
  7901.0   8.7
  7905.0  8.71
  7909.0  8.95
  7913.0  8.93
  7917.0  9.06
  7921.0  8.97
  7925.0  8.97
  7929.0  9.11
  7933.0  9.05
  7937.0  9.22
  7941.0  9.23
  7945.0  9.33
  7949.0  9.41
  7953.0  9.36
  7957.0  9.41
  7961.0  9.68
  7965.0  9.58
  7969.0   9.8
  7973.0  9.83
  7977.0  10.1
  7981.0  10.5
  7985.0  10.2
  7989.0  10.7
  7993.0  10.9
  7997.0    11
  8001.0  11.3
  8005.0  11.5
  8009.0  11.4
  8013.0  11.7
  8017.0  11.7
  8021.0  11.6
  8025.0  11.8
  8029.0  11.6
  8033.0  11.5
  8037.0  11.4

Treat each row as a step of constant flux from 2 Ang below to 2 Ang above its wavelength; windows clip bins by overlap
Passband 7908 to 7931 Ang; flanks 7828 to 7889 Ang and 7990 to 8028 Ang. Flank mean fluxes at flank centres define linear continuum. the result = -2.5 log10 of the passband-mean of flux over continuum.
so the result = 0.089 mag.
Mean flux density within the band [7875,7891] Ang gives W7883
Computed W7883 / 8.82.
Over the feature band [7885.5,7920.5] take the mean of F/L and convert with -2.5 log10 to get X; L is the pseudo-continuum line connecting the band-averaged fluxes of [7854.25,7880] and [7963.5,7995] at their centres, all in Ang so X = 0.03 mag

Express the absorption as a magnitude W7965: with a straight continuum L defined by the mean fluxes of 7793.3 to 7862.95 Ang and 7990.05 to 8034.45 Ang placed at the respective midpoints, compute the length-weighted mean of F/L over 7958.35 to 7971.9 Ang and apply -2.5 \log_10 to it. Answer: 0.110 mag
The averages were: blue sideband 8.6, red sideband 11.4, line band 9.68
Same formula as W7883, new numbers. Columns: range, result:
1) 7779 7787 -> 8.34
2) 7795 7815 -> 8.63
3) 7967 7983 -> 10.1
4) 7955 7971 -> 9.62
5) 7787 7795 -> 8.49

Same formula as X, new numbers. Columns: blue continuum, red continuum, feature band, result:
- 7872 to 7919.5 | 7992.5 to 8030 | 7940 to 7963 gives 0.08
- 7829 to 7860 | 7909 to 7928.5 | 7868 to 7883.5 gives 0.01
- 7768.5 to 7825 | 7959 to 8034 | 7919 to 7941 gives 0.11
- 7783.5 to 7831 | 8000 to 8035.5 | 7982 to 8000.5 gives 0.05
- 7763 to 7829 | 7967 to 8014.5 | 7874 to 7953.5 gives 0.10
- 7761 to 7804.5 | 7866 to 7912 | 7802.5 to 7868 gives 0.01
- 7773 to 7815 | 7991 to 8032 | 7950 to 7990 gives 0.11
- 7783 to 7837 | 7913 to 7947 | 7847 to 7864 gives 0.03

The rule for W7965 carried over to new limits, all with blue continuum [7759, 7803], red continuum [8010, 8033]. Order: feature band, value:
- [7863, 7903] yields 0.12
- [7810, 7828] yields 0.05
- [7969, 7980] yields 0.11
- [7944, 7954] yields 0.14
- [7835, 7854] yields 0.08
